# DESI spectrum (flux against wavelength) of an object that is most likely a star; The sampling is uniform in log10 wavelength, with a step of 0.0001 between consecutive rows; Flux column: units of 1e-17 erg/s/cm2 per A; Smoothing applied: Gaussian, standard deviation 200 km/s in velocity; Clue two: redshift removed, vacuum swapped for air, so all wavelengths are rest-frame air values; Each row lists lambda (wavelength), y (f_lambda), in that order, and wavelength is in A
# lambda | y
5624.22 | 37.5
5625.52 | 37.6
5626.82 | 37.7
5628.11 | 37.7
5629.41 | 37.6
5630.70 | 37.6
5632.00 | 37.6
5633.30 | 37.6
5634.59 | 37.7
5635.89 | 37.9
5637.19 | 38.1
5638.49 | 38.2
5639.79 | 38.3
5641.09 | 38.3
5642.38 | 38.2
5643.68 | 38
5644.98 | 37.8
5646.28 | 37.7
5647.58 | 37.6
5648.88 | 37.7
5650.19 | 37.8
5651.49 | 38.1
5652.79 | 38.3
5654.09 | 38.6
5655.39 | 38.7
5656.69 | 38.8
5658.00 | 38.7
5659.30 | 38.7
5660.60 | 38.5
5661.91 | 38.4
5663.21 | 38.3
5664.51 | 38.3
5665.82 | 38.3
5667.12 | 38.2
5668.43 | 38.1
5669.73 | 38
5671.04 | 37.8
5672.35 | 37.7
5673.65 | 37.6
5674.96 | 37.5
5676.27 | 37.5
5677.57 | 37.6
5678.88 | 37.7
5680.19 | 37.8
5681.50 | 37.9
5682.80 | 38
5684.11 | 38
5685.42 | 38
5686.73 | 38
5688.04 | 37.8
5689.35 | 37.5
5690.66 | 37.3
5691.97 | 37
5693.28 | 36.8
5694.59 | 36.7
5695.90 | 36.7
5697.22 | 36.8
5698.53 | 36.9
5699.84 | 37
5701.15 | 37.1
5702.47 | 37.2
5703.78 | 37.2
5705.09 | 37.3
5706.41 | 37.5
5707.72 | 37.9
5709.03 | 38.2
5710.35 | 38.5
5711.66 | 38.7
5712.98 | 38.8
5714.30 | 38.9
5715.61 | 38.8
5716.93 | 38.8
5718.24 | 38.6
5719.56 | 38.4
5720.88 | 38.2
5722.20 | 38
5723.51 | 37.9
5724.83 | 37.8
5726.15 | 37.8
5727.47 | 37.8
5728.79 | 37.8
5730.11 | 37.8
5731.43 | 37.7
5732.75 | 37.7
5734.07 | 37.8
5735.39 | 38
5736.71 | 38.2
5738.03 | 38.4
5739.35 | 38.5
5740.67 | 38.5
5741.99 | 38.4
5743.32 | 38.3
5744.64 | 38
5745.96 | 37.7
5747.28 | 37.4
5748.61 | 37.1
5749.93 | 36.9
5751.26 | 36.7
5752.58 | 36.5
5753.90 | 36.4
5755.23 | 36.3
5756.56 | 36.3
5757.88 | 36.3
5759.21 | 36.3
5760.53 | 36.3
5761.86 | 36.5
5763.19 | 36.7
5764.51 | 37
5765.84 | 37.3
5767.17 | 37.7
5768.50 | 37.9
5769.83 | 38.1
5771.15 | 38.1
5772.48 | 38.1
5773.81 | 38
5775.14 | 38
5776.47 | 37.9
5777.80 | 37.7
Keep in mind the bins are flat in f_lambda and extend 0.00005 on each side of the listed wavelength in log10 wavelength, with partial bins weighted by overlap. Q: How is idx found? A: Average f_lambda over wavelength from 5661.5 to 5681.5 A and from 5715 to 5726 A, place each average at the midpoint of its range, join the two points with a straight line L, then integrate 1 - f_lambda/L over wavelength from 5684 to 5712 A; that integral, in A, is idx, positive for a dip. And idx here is 0.5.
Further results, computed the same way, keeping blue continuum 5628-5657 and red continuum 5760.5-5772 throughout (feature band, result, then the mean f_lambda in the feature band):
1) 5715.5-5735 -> -0.2 A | 38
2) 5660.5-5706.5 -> 0.2 A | 37.6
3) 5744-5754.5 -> 0.1 A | 37.1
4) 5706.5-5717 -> -0.2 A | 38.5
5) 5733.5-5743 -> -0.2 A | 38.3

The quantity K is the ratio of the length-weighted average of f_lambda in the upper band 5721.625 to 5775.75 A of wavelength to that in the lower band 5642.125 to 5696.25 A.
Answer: 0.99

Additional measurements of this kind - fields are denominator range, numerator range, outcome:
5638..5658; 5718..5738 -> 0.99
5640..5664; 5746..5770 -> 0.96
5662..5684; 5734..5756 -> 0.99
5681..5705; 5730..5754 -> 1.01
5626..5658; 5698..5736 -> 1.00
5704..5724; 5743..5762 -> 0.96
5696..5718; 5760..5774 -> 0.99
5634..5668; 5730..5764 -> 0.98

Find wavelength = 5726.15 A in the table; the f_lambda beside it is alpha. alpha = 37.8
